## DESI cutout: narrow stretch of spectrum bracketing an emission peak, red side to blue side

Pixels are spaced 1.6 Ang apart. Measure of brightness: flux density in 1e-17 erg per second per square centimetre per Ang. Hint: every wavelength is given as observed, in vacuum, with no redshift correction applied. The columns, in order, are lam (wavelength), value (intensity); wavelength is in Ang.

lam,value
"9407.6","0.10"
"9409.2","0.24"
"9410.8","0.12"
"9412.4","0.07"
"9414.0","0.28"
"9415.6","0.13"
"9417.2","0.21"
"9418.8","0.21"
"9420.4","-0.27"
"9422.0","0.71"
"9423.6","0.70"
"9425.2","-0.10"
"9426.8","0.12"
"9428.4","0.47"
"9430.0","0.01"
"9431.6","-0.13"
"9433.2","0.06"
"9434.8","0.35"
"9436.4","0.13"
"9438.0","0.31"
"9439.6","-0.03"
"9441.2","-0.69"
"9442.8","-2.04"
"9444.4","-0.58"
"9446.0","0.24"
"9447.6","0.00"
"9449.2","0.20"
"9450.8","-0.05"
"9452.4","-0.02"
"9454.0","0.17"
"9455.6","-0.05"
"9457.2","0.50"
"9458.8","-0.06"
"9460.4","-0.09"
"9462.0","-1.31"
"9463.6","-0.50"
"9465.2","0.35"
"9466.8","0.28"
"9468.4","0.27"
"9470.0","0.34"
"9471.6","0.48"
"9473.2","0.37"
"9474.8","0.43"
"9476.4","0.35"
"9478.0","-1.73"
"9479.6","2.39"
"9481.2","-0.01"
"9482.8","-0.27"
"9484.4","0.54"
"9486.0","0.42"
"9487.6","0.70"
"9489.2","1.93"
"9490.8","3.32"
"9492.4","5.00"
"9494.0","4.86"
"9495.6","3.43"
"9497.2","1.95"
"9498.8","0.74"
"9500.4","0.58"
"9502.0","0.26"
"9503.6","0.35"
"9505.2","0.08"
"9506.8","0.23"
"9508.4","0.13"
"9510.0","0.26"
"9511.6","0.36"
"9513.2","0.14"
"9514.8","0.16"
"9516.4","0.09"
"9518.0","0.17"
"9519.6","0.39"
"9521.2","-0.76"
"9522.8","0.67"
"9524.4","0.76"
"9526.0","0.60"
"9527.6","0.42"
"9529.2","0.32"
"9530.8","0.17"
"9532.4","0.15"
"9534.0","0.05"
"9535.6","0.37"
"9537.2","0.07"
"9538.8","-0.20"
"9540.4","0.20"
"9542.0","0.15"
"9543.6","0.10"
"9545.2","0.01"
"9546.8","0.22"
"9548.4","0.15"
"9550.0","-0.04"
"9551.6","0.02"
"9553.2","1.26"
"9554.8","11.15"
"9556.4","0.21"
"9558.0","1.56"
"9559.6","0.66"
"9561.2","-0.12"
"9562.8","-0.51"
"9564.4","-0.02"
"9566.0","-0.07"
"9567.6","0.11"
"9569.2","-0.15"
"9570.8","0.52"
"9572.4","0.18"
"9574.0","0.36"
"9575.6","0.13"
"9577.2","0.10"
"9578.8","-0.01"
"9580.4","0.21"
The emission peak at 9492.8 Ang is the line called H-alpha 6563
